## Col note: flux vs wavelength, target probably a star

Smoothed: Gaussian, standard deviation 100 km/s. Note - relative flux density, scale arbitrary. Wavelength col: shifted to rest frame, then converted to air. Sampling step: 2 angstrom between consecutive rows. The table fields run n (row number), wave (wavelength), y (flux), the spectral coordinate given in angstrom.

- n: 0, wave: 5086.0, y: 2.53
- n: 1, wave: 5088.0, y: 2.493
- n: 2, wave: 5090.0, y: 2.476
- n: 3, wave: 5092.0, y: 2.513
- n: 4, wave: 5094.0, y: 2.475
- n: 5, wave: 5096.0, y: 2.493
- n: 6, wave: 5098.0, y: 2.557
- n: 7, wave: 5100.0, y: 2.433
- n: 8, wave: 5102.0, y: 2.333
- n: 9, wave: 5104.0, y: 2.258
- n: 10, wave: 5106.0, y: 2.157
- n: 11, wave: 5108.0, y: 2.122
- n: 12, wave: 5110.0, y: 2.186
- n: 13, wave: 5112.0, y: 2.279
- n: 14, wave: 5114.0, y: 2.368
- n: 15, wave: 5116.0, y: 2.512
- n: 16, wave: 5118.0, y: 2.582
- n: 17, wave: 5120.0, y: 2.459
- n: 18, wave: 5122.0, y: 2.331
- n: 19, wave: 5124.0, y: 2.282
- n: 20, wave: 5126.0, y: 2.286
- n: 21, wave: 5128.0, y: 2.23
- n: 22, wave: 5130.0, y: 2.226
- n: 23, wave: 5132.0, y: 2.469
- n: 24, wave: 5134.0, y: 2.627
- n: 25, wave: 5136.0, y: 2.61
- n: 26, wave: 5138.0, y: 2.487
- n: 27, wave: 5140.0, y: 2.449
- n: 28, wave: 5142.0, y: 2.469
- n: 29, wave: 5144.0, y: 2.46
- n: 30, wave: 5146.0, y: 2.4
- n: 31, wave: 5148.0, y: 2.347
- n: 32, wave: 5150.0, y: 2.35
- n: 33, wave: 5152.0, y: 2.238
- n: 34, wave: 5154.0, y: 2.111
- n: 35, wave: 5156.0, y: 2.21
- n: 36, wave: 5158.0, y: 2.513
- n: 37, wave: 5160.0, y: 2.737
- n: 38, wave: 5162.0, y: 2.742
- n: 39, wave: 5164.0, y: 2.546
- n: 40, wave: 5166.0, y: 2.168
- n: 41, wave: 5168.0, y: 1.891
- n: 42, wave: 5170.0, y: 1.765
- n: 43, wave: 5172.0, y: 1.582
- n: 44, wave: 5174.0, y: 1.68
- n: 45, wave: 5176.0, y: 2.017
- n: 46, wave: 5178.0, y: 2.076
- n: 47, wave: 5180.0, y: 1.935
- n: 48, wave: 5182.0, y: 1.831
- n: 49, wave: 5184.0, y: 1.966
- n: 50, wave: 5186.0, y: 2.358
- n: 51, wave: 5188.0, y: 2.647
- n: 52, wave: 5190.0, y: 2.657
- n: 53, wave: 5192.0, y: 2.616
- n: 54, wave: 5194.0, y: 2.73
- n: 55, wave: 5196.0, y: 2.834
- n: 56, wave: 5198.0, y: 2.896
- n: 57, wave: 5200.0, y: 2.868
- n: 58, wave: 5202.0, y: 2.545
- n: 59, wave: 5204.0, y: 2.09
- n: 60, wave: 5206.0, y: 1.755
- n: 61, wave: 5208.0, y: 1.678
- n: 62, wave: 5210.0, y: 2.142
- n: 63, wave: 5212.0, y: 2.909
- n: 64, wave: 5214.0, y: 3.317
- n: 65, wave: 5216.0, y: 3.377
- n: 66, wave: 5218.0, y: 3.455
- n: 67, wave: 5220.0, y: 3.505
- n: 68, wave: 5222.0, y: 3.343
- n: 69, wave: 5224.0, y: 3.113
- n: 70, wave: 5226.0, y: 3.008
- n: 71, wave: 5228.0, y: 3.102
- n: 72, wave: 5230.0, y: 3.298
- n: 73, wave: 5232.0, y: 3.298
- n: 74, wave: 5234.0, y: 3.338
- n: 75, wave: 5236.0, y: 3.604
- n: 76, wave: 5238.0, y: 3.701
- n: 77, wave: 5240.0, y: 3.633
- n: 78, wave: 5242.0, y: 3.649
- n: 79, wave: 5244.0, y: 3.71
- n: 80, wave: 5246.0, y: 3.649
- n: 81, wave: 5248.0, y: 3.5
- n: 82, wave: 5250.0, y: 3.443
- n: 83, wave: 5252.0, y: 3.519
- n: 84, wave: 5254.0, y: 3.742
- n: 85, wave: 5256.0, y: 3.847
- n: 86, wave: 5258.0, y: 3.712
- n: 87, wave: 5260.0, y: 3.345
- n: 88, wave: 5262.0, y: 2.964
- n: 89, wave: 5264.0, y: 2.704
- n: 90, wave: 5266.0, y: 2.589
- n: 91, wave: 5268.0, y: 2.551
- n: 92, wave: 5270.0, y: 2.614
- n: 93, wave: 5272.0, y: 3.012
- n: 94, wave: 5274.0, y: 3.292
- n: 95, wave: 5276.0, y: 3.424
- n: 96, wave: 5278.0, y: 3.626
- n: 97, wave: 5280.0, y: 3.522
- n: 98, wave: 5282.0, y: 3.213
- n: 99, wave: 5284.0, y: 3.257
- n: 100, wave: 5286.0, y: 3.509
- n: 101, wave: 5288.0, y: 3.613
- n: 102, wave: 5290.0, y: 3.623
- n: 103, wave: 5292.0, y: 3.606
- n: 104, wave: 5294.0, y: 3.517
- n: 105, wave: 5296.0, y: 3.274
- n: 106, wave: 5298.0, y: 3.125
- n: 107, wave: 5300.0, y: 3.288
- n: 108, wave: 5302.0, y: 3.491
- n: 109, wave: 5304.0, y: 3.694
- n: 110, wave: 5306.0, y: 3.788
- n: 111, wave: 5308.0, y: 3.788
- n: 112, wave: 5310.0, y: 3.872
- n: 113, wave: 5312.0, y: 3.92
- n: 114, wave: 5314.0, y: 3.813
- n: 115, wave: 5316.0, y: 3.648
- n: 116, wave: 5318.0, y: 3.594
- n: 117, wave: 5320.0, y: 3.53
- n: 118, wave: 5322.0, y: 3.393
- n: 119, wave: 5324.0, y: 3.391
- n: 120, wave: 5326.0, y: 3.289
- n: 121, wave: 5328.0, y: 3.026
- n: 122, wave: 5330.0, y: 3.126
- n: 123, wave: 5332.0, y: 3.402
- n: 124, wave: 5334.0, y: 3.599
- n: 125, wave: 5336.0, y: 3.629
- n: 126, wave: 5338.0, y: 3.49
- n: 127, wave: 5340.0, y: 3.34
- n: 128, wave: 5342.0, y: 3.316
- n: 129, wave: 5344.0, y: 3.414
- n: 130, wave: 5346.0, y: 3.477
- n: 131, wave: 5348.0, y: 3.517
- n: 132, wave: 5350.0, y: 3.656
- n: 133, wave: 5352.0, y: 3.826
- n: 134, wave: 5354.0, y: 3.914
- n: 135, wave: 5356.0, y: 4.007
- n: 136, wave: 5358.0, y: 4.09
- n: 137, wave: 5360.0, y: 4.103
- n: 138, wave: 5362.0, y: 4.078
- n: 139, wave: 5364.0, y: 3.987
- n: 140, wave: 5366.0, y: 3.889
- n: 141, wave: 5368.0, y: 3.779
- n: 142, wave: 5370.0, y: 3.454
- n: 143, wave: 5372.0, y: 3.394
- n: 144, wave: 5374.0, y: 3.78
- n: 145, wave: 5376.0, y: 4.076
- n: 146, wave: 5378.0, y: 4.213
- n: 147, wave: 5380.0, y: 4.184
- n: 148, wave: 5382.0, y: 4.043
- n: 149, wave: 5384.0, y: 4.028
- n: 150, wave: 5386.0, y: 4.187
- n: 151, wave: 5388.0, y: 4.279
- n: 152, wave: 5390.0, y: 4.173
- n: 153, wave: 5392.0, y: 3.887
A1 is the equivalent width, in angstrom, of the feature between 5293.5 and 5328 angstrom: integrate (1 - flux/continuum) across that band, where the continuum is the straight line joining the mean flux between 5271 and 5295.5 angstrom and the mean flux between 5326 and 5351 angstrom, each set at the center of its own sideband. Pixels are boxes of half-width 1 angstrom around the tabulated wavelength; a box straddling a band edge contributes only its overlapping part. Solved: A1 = -1.2 angstrom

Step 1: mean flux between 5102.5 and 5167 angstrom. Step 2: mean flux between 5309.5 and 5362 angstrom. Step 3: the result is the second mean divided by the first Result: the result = 1.51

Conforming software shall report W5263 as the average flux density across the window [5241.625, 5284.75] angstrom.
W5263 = 3.31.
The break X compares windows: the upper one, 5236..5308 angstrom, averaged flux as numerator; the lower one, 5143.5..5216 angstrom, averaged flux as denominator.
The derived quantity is 1.46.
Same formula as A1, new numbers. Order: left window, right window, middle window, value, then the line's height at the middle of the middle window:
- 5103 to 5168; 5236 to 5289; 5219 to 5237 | -1.13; 3.09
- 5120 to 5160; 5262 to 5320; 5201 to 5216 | 2.25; 2.84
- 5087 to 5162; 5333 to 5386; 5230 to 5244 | -2.14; 3.06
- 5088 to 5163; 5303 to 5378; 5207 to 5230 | -0.47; 2.94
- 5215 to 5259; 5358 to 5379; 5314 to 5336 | 1.89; 3.75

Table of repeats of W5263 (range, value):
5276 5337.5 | 3.5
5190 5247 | 3.03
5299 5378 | 3.64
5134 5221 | 2.42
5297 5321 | 3.63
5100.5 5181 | 2.29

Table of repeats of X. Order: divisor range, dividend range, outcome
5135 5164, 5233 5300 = 1.38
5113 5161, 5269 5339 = 1.44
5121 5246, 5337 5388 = 1.46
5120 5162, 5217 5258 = 1.45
